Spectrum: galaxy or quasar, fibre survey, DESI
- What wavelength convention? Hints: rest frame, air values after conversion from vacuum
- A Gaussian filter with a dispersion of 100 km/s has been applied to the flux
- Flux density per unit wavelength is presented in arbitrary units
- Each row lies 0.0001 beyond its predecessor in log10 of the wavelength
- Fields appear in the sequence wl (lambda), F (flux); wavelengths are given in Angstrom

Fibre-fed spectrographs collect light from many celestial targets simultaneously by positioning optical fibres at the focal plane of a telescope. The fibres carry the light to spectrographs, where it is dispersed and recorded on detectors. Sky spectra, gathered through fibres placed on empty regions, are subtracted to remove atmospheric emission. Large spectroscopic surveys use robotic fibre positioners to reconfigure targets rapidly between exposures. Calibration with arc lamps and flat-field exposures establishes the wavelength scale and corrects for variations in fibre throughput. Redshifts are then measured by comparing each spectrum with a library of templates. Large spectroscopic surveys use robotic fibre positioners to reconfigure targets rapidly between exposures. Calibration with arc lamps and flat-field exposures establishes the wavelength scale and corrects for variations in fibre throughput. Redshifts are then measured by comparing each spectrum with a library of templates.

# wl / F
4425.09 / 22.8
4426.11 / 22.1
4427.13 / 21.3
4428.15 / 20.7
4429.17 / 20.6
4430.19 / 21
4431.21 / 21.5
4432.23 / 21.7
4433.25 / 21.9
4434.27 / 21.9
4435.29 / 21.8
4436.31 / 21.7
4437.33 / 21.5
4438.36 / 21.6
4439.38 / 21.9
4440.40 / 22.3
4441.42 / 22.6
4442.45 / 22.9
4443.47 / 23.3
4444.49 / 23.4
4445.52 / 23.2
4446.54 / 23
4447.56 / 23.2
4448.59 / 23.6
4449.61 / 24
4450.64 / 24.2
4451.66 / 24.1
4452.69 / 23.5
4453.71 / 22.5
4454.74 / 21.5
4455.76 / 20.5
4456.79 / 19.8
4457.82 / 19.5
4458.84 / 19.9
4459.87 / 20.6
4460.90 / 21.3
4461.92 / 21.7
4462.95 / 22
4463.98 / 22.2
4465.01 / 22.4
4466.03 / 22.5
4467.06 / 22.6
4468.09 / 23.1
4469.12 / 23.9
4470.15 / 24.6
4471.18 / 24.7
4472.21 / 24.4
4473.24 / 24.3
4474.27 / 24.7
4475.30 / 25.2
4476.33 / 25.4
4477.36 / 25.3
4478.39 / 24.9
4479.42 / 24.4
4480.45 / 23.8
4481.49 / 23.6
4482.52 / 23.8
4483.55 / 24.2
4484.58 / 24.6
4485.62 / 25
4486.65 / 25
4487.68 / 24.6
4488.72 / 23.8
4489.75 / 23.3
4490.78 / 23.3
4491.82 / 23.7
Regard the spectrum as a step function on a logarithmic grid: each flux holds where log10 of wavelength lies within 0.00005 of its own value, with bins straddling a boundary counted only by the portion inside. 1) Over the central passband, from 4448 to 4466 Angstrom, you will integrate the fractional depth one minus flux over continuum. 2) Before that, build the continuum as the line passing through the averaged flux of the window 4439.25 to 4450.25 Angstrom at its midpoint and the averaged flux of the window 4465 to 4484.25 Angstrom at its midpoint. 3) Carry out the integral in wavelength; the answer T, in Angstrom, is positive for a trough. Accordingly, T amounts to 1.2 Angstrom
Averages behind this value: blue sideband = 23.1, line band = 22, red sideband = 24.2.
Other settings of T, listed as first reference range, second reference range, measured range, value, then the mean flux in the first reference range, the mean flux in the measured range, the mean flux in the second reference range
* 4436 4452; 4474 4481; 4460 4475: 0.69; 22.9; 23.1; 24.8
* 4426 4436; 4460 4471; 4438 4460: -0.31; 21.4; 22.4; 22.6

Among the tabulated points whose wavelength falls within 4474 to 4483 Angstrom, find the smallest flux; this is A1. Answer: 23.6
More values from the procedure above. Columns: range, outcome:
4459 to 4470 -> 20.6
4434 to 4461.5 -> 19.5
